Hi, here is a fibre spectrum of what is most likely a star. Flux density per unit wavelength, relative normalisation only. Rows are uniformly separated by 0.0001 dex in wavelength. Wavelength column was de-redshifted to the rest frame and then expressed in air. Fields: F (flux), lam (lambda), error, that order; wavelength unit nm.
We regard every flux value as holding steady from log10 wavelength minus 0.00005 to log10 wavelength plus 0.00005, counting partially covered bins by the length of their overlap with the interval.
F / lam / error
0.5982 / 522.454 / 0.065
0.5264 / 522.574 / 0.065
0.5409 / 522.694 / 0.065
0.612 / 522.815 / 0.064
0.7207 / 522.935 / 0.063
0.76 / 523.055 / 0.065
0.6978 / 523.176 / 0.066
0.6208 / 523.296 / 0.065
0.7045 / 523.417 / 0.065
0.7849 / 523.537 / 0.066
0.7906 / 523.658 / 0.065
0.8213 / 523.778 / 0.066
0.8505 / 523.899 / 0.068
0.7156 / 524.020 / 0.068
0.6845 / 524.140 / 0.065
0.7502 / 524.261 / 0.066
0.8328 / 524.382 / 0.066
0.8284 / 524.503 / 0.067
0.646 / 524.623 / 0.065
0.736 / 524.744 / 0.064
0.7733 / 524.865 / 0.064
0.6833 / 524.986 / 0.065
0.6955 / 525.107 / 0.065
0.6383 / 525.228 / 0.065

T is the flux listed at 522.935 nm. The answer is 0.7207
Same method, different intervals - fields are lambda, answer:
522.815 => 0.612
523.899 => 0.8505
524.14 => 0.6845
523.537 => 0.7849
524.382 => 0.8328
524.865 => 0.7733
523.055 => 0.76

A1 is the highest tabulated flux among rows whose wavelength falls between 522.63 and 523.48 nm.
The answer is 0.76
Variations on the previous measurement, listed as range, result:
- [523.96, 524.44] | 0.8328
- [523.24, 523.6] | 0.7849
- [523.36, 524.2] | 0.8505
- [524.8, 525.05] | 0.7733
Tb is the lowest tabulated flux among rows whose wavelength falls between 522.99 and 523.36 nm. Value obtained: 0.6208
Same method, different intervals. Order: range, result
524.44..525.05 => 0.646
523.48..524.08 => 0.7156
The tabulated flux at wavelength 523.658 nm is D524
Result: 0.7906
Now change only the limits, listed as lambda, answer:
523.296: 0.6208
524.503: 0.8284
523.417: 0.7045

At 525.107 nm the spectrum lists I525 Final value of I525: 0.6955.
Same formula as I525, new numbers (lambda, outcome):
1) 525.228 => 0.6383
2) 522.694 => 0.5409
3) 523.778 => 0.8213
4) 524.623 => 0.646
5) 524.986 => 0.6833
